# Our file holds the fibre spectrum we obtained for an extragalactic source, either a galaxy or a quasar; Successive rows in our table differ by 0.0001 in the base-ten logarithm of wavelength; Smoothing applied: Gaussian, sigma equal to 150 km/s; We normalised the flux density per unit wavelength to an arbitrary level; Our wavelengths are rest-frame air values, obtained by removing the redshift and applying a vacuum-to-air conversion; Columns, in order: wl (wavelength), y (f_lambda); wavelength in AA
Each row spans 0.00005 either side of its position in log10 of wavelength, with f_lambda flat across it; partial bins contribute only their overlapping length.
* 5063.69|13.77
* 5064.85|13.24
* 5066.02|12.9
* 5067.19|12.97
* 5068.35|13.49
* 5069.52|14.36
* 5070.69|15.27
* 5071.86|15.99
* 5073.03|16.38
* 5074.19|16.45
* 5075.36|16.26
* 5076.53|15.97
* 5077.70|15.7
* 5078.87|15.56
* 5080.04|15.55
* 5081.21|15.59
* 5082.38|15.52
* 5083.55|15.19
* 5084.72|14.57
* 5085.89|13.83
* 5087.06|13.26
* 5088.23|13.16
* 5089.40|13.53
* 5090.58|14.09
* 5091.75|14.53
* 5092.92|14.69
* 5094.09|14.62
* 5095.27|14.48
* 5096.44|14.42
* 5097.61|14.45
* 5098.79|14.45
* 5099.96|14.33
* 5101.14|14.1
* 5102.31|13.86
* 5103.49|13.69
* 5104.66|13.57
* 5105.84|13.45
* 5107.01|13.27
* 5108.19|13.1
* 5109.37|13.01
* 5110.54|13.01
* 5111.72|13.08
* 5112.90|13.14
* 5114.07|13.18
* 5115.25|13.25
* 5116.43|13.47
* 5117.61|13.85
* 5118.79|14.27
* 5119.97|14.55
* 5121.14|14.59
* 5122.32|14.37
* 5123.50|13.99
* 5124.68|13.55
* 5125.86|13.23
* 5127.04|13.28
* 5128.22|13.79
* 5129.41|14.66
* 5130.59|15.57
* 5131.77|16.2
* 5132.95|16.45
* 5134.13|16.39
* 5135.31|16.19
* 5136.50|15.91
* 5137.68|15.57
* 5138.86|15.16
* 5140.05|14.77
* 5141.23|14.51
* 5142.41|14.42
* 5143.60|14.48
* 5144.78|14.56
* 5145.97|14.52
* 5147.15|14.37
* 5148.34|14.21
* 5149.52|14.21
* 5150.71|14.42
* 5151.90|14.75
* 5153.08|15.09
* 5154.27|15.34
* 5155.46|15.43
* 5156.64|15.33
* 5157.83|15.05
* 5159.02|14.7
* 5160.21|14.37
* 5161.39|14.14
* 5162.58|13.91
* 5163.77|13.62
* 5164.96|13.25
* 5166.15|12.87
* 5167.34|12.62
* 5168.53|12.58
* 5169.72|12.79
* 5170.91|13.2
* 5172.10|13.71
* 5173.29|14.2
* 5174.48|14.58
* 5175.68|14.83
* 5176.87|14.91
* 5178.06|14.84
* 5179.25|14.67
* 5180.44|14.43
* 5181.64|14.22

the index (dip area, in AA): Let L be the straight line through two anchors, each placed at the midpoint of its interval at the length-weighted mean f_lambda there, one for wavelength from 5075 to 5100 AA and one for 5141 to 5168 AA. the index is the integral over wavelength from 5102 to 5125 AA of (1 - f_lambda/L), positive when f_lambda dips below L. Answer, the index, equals 1.5 AA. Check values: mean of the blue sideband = 14.7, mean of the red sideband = 14.3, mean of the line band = 13.6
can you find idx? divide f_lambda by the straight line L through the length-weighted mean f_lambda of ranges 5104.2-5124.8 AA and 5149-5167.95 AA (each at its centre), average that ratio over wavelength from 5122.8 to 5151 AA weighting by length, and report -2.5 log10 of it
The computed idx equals -0.06 mag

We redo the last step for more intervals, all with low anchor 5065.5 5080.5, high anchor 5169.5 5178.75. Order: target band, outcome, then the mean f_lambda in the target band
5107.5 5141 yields 0.02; 14.3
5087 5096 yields 0.07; 14.1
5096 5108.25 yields 0.07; 13.9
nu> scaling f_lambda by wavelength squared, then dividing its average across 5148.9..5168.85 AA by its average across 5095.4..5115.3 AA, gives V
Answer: 1.07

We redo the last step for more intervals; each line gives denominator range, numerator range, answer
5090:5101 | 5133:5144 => 1.08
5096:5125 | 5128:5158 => 1.11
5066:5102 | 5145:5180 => 1.00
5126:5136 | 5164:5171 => 0.86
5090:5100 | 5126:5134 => 1.05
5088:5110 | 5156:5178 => 1.03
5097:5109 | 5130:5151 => 1.11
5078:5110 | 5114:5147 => 1.04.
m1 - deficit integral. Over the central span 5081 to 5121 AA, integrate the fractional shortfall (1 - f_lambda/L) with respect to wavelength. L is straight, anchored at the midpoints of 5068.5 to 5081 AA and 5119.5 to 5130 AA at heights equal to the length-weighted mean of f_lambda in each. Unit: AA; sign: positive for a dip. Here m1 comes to 2.3 AA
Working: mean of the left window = 15.7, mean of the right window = 14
